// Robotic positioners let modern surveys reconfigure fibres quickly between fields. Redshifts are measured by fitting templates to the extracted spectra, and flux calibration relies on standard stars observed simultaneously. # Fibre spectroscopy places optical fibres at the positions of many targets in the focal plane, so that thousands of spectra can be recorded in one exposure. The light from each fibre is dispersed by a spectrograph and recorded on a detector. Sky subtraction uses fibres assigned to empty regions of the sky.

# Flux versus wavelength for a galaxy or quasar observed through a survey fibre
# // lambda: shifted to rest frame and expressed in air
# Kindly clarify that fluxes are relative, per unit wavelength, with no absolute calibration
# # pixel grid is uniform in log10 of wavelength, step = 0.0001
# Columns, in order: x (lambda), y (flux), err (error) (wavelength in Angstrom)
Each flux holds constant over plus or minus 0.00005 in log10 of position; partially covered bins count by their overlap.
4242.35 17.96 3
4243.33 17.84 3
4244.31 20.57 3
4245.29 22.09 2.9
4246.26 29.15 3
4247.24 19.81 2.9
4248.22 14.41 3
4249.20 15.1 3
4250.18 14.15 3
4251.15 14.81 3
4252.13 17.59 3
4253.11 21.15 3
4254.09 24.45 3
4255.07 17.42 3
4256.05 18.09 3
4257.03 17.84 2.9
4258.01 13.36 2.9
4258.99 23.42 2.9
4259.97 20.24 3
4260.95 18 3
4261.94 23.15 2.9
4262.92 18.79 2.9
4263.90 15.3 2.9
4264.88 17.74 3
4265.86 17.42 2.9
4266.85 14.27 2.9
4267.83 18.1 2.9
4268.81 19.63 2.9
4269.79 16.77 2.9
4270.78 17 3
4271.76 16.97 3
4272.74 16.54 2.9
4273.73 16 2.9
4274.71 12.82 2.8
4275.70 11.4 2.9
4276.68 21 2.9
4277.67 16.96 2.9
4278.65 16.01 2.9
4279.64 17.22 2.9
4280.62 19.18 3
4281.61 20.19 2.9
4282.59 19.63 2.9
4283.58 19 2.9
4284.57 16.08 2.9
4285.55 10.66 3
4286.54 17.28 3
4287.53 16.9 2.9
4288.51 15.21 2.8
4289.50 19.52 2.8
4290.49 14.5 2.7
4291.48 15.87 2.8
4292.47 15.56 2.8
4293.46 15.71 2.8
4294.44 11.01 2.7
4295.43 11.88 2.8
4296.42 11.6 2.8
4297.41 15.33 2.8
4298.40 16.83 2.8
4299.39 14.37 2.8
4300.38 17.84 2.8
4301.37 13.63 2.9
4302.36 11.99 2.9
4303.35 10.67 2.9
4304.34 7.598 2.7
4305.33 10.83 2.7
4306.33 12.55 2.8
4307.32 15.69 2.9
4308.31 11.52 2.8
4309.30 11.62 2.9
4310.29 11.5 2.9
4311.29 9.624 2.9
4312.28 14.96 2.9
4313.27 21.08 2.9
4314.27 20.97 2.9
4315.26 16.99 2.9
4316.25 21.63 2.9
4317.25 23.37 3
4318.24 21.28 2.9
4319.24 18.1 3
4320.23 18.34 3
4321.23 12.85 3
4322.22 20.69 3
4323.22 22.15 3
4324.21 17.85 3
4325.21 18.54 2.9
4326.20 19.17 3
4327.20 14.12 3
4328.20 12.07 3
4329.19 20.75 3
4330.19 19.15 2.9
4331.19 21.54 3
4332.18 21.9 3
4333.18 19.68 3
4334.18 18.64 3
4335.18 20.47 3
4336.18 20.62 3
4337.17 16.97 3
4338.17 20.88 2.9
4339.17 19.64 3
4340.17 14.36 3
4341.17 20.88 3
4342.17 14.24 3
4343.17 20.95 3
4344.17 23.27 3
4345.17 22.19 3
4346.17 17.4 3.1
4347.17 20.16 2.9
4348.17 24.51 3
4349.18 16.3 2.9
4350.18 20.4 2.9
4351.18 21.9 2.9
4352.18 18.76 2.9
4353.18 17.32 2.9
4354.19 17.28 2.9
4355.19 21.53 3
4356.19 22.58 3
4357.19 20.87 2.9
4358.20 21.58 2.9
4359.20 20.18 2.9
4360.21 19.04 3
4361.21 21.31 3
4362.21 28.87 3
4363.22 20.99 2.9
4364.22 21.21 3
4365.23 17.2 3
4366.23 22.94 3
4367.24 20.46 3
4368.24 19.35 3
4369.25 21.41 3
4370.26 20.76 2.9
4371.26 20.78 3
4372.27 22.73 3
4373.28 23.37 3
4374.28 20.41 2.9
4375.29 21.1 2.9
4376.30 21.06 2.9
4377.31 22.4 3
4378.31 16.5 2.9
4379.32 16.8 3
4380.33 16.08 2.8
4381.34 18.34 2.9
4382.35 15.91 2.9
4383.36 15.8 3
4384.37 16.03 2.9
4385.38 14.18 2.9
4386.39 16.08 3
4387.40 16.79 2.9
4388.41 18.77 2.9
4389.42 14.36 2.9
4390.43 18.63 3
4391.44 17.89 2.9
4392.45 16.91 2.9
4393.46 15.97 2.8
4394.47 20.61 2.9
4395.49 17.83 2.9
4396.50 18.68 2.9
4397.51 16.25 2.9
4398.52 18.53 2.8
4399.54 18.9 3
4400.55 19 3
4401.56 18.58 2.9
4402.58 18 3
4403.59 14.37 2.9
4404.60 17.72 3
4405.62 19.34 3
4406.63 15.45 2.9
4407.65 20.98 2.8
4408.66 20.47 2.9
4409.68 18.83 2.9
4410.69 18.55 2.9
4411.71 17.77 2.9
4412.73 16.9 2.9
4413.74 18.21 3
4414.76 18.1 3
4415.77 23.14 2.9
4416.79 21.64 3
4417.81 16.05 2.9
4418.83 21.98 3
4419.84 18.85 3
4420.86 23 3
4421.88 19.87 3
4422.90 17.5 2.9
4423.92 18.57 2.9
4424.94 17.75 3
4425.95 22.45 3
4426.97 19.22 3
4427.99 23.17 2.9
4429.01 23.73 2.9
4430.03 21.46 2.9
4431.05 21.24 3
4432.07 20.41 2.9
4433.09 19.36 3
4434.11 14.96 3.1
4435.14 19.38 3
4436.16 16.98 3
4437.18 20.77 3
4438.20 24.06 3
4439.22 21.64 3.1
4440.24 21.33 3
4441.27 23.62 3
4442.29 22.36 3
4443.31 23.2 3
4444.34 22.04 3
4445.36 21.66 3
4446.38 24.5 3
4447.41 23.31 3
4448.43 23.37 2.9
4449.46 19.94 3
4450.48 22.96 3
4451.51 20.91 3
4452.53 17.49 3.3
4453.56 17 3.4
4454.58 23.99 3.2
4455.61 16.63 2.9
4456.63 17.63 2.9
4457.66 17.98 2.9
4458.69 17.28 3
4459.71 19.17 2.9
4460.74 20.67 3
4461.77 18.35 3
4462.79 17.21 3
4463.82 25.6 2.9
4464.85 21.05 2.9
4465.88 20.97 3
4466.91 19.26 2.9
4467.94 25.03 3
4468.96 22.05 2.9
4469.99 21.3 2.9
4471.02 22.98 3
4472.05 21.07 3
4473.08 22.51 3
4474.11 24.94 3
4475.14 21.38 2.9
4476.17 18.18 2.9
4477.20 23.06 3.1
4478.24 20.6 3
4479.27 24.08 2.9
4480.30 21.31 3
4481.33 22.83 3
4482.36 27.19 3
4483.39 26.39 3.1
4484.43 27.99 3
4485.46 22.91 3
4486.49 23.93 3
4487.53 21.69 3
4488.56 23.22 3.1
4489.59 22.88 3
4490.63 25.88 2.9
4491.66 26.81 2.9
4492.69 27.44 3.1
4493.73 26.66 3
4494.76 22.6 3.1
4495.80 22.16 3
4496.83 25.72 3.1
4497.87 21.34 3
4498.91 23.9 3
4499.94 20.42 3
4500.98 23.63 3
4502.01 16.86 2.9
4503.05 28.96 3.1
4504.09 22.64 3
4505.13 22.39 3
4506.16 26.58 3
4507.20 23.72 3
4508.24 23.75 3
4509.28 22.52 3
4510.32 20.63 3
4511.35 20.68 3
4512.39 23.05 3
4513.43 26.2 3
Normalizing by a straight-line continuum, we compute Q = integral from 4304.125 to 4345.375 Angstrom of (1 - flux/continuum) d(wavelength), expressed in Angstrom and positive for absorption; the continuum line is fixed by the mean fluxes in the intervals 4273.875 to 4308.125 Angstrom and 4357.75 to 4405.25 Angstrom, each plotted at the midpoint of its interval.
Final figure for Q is -2.85 Angstrom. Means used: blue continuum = 15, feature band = 17.7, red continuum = 18.9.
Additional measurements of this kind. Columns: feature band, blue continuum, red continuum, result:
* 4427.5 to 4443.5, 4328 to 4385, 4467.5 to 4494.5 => 0.9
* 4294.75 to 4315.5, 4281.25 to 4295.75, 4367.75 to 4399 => 3.4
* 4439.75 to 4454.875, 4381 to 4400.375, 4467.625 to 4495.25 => -0.5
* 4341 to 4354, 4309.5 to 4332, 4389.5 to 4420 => -1.2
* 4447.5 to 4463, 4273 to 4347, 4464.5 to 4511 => 1.8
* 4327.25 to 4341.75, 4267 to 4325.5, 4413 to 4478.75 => -1.4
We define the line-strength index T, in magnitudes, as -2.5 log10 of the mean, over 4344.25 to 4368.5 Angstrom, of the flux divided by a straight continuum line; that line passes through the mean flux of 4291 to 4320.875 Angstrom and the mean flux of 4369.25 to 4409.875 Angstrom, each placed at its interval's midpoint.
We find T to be -0.212 mag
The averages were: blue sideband 15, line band 20.7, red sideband 18.3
